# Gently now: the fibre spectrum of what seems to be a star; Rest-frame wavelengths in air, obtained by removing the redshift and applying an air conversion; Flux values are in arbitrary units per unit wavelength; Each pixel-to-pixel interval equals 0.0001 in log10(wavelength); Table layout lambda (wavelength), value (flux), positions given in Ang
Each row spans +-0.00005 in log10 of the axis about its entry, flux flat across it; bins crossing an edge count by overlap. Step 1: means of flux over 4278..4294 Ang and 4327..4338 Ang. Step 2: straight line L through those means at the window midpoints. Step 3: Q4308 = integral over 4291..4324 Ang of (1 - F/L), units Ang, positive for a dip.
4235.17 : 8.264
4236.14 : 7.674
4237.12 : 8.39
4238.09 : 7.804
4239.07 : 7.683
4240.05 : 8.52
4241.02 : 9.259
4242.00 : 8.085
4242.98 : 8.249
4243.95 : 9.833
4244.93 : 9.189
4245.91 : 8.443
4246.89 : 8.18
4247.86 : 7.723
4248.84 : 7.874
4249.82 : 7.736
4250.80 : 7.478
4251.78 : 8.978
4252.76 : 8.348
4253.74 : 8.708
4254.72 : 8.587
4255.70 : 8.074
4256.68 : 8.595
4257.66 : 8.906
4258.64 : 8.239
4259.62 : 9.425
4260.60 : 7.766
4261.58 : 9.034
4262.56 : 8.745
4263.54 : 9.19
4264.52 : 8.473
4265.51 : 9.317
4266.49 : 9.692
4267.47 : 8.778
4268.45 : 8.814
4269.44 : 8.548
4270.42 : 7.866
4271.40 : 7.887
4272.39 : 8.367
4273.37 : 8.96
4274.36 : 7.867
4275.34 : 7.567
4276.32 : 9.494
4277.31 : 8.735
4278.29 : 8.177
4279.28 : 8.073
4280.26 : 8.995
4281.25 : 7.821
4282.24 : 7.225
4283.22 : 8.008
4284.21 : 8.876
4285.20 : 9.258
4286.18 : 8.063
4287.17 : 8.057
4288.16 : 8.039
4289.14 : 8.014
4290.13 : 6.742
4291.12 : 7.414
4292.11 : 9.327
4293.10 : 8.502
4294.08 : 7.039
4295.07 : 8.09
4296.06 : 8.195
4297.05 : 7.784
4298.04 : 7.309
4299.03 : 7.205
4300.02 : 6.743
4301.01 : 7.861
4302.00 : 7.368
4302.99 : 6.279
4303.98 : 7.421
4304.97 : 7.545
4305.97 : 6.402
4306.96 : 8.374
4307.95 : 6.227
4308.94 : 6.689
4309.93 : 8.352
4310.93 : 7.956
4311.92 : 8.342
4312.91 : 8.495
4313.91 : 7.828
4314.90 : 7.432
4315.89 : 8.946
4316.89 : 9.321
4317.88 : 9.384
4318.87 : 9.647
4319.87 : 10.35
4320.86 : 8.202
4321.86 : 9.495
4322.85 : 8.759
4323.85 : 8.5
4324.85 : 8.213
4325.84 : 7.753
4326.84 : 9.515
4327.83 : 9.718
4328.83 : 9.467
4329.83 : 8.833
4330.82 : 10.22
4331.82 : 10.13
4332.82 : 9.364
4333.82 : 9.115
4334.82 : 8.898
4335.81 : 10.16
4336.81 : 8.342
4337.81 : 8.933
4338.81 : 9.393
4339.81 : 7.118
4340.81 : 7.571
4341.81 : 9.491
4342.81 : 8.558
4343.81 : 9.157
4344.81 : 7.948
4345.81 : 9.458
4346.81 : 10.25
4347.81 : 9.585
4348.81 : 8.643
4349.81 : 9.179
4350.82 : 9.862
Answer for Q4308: 2.6 Ang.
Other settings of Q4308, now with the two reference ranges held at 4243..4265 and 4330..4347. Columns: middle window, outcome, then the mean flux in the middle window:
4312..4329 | 0.1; 8.86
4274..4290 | 0.8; 8.24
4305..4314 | 1.3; 7.61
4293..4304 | 1.7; 7.45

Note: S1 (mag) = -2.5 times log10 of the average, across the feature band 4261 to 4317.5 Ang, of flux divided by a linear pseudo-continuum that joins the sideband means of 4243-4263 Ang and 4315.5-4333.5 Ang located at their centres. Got 0.10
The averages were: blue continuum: 8.49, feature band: 8.09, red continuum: 9.21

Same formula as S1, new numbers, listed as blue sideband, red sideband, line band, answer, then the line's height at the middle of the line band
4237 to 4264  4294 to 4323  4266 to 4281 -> -0.031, 8.27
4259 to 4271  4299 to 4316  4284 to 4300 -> 0.005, 7.97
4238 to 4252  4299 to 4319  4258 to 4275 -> -0.063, 8.15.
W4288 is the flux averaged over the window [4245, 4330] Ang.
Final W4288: 8.28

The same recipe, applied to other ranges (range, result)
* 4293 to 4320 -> 7.86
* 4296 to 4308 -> 7.29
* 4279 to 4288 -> 8.26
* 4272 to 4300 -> 8.09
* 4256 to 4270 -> 8.81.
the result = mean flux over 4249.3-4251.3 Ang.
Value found 7.6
